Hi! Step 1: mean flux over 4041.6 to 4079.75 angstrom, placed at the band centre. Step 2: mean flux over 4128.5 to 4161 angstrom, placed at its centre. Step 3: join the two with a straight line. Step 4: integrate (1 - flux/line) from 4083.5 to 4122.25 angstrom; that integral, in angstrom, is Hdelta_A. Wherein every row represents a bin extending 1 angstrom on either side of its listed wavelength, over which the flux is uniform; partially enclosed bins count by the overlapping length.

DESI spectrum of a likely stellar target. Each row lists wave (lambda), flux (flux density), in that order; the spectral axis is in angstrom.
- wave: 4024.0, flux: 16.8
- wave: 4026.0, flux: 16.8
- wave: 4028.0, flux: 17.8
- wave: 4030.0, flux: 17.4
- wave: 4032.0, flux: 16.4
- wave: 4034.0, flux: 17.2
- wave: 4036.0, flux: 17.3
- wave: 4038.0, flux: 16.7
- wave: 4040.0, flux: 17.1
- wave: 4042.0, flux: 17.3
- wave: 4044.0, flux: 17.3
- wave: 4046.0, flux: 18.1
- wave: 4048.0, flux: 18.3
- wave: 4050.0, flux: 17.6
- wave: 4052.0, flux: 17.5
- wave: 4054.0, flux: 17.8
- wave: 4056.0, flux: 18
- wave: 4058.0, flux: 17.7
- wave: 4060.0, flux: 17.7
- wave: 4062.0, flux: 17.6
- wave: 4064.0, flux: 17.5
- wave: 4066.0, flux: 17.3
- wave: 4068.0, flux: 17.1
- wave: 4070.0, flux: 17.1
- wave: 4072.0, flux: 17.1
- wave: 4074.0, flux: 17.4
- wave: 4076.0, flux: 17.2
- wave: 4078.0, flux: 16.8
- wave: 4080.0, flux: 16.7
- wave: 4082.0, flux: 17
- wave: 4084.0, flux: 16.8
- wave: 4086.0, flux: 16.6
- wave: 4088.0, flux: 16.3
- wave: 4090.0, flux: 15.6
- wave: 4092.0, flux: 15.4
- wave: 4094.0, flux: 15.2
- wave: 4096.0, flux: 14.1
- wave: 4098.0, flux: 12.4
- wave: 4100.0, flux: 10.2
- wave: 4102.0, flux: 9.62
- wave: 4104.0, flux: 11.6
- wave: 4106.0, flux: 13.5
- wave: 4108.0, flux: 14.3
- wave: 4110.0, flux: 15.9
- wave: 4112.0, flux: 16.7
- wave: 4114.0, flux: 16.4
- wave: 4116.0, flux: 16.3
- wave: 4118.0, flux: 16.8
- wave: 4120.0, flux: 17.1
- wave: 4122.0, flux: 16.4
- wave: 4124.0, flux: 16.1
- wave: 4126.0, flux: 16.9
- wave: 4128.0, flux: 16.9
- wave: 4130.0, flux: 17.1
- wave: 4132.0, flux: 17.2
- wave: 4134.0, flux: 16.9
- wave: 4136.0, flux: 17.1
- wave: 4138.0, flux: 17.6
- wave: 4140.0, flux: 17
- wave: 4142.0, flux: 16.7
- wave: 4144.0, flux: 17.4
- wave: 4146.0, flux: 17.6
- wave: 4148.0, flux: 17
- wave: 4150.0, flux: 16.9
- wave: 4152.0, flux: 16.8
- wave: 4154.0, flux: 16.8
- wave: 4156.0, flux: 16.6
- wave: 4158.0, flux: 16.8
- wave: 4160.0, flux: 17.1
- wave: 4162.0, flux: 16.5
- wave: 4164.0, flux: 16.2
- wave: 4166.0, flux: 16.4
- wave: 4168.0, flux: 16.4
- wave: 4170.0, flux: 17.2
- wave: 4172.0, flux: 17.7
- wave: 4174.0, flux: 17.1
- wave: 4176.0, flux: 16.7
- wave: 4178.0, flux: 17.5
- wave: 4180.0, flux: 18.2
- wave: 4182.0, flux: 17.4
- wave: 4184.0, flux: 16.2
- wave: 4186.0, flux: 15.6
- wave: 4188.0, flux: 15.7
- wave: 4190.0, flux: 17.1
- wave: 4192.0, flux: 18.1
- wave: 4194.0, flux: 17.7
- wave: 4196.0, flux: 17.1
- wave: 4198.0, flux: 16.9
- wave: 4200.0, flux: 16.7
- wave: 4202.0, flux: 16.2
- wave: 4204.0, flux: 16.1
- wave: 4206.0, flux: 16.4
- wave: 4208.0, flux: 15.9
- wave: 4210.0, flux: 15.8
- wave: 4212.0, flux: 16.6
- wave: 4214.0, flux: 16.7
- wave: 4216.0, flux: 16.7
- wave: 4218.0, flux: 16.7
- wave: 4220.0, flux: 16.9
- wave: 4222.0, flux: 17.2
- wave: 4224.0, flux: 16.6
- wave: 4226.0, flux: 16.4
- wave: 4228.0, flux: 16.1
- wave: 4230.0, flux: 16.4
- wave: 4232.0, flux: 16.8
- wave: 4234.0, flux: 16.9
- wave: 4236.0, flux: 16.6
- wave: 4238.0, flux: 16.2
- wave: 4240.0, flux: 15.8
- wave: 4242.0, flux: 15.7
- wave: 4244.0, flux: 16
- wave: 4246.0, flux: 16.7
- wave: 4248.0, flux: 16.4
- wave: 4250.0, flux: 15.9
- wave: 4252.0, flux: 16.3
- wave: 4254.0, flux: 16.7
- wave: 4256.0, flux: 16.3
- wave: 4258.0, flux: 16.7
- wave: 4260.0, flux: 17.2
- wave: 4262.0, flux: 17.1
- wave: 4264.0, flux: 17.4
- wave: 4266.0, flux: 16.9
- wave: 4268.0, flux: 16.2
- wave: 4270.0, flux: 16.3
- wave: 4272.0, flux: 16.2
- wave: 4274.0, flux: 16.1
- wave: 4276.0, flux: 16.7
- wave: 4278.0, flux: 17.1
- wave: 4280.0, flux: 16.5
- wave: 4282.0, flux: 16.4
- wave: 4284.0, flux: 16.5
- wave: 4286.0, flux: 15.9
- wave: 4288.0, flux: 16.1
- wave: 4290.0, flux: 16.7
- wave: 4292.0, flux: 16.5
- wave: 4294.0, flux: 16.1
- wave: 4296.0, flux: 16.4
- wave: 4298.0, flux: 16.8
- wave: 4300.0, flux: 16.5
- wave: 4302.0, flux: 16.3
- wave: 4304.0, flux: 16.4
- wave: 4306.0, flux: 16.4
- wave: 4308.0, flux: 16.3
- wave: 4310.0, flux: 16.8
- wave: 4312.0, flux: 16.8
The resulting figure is 5.5 angstrom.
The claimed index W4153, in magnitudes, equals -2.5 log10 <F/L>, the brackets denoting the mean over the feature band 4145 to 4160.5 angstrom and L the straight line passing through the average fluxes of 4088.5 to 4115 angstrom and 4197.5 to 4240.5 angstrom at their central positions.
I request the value -0.13 mag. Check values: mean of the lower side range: 14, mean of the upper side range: 16.5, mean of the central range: 16.9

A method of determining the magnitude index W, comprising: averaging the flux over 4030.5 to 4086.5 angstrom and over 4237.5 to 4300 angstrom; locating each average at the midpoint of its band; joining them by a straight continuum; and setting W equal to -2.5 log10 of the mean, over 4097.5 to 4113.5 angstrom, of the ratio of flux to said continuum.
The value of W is 0.29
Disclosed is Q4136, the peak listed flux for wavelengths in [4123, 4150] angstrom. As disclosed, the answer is 17.6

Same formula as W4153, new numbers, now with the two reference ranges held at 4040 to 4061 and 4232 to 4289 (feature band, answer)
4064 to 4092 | 0.05 mag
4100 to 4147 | 0.09 mag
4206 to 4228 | 0.01 mag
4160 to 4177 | 0.01 mag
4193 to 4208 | 0.01 mag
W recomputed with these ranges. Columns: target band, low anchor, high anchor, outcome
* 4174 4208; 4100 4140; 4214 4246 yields -0.04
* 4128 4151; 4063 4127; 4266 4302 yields -0.08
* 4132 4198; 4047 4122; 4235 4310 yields -0.05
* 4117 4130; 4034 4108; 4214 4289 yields -0.03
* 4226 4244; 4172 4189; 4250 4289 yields 0.02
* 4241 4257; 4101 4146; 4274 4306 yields 0.01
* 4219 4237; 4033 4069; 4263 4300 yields 0.00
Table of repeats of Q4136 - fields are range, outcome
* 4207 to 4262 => 17.2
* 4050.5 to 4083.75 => 18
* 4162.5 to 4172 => 17.7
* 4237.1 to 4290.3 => 17.4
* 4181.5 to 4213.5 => 18.1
